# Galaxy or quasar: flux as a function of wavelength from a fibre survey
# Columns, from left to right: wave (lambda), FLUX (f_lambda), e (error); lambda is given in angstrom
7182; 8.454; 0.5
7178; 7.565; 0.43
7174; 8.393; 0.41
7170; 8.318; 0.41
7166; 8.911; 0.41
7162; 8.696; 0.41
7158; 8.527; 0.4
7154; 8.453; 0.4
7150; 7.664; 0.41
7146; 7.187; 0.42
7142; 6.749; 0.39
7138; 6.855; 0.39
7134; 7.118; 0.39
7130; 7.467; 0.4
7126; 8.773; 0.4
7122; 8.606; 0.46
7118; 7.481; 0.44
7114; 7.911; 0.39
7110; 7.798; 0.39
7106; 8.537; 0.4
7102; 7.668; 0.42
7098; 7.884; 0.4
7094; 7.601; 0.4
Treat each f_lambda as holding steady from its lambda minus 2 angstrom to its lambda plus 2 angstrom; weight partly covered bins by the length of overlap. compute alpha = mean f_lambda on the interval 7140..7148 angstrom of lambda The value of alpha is 6.97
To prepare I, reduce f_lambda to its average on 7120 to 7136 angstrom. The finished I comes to 7.99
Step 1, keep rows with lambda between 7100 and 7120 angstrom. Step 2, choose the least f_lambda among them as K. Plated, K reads 7.481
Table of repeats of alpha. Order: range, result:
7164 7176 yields 8.54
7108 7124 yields 7.95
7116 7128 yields 8.29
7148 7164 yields 8.33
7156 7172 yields 8.61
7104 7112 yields 8.17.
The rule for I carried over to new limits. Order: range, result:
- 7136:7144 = 6.8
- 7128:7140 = 7.15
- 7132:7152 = 7.11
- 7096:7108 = 8.03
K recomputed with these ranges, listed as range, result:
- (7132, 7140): 6.855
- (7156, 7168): 8.527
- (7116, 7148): 6.749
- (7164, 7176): 8.318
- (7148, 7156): 7.664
